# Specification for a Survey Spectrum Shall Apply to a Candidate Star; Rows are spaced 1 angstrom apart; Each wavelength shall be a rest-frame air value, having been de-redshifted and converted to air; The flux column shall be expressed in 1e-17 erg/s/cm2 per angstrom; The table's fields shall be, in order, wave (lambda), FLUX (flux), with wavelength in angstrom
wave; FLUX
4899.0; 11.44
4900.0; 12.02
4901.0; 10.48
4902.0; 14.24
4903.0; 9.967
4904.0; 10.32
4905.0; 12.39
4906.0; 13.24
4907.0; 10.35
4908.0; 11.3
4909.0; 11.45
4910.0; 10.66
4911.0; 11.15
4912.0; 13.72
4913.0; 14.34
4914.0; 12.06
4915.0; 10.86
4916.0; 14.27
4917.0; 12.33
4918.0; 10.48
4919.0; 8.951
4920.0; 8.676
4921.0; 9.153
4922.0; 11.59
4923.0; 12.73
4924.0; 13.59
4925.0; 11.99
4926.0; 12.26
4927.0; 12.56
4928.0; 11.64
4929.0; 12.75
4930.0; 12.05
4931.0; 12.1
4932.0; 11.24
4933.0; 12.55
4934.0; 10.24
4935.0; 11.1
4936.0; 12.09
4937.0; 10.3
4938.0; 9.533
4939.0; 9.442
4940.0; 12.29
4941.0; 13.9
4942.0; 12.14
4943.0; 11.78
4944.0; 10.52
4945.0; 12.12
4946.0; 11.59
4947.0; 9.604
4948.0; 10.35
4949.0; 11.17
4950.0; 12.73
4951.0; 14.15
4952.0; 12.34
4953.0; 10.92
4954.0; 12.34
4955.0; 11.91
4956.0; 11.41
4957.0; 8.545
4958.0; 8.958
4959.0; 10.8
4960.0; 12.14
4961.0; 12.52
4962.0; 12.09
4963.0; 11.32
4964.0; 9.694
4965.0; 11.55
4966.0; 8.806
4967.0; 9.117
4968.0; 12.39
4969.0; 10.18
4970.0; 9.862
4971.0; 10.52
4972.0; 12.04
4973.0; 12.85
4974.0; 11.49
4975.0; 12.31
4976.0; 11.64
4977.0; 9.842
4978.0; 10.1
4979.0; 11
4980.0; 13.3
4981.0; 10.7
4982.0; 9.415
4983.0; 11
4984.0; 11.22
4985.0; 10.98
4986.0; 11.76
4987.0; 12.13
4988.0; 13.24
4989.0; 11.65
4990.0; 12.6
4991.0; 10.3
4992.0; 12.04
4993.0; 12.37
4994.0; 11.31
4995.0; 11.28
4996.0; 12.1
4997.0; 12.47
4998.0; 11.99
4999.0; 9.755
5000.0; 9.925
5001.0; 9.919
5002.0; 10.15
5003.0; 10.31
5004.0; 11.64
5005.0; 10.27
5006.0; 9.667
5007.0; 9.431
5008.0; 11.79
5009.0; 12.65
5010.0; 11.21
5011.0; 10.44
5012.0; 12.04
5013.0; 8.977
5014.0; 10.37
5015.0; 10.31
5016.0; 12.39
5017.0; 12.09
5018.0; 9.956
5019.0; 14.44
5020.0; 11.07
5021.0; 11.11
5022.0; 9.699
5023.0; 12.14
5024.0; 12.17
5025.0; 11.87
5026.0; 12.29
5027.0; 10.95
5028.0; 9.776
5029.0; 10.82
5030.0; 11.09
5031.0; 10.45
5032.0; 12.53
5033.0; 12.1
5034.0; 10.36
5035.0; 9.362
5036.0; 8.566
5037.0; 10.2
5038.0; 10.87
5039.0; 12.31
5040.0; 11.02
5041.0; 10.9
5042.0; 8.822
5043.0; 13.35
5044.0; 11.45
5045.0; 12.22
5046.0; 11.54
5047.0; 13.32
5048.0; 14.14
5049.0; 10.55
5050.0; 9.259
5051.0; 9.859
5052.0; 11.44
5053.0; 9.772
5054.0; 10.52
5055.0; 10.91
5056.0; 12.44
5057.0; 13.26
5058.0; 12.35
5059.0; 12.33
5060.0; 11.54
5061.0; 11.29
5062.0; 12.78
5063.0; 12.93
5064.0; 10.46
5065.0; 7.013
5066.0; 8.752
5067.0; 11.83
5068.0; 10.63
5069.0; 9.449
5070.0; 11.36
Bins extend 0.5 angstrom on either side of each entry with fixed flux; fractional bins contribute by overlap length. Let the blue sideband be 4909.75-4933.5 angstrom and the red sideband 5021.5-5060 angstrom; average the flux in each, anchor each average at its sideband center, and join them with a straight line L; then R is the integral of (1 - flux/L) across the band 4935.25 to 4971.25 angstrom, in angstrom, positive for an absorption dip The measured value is 1.6 angstrom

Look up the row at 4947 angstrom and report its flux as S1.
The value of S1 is 9.604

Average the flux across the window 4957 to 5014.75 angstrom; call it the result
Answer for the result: 11.1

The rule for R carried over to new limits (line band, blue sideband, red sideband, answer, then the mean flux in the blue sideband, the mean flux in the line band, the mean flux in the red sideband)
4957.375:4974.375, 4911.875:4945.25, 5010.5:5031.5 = 0.77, 11.7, 10.9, 11.2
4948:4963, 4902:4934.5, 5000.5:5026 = -0.10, 11.7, 11.5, 11.1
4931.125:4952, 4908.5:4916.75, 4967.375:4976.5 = 0.72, 12.3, 11.5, 11.4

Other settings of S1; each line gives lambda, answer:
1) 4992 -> 12.04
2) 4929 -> 12.75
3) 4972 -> 12.04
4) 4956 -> 11.41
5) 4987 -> 12.13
